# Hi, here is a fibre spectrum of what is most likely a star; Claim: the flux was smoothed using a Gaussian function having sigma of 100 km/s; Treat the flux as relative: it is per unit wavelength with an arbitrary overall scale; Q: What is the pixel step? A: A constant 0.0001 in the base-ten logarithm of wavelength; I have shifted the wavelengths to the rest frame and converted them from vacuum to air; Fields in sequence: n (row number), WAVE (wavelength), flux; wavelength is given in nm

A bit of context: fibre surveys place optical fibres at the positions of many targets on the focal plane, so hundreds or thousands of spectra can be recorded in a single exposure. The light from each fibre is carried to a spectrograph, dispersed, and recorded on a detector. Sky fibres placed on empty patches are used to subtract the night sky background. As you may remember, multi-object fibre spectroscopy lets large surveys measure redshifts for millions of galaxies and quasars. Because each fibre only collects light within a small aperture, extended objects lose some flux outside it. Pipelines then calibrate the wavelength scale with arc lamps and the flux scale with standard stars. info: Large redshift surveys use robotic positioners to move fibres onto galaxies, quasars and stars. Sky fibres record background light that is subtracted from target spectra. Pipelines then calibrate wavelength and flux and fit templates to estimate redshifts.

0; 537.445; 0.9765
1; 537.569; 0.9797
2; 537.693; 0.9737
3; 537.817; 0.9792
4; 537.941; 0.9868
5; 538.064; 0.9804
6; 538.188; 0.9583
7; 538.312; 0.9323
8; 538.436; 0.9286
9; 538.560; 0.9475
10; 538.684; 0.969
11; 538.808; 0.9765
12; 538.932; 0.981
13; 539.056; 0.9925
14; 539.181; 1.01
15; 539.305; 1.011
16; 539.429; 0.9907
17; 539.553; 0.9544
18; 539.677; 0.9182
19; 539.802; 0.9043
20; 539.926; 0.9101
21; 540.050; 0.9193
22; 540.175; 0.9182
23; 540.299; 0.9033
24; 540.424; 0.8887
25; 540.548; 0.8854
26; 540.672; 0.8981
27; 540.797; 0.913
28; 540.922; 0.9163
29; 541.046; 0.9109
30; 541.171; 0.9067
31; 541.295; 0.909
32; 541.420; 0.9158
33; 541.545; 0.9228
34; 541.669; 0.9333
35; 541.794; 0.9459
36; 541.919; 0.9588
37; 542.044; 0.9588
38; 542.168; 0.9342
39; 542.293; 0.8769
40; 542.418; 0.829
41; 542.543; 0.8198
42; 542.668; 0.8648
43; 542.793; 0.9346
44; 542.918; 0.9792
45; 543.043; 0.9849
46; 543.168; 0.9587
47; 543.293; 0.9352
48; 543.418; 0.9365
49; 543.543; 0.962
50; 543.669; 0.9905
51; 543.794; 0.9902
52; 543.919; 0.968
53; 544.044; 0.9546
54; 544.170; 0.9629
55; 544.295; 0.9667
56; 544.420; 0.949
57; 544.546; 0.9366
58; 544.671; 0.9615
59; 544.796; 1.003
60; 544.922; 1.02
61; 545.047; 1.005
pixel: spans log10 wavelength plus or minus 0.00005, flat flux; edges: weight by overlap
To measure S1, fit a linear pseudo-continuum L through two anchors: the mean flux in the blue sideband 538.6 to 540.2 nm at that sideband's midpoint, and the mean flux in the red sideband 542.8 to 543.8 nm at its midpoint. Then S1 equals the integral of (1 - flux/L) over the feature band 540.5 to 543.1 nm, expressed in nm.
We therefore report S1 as 0.13 nm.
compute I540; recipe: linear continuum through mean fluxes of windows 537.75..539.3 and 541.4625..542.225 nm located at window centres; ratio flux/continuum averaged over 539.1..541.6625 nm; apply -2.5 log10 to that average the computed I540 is 0.03 mag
